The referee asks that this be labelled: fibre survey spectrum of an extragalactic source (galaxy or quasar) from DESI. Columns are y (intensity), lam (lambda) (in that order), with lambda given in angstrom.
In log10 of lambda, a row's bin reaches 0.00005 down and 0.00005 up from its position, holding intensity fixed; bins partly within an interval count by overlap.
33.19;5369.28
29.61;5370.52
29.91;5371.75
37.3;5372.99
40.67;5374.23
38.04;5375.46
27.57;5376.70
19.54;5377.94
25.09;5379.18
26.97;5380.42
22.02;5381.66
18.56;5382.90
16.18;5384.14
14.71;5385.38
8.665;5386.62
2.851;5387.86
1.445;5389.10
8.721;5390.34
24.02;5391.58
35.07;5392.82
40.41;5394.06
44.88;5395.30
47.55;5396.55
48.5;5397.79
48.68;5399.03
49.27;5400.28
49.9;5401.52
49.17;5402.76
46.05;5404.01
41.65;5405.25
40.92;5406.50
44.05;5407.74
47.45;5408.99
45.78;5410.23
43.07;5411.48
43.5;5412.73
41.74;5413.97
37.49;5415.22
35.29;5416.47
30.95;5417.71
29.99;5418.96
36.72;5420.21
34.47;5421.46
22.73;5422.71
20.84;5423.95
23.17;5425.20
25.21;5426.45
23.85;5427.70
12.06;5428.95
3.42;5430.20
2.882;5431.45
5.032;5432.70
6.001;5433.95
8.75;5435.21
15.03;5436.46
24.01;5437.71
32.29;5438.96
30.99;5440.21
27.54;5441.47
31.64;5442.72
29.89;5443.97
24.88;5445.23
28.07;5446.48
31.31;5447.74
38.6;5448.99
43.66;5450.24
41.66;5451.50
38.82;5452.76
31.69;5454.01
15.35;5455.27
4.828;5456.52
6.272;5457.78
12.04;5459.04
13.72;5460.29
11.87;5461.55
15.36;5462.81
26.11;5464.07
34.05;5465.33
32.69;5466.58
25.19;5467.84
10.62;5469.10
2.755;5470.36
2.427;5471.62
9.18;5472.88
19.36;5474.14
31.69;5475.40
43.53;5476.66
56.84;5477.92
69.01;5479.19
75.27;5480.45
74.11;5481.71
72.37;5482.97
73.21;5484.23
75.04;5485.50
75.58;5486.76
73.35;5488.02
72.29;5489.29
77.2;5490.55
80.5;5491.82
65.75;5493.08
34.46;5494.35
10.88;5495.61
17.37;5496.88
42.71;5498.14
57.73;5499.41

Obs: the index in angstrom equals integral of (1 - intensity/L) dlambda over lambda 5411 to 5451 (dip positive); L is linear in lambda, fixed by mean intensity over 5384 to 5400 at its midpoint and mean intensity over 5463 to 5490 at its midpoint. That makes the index 9.8 angstrom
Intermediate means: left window 27.1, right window 45.1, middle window 26.4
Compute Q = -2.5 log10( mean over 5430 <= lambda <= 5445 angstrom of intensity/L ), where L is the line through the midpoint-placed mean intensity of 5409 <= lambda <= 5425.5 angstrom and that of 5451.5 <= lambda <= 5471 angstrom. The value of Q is 0.395 mag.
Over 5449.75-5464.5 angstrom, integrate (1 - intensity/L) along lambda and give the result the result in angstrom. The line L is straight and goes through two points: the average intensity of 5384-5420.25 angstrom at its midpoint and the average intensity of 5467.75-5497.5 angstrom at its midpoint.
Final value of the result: 7.5 angstrom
